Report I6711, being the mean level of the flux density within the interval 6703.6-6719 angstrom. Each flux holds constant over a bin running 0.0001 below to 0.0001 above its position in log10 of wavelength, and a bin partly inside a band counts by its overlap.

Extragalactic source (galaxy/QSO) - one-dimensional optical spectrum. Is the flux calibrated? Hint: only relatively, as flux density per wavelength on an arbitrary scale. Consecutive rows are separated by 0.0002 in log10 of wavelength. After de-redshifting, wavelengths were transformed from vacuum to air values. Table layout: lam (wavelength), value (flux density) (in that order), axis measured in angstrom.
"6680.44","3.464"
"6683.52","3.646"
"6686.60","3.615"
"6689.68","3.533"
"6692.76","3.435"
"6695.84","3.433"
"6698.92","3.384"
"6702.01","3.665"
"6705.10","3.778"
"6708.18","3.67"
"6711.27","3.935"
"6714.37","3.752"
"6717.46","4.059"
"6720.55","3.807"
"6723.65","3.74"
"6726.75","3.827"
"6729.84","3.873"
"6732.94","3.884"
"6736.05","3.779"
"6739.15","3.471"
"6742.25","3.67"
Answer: 3.84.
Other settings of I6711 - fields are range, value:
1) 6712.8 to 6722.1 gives 3.87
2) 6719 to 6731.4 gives 3.81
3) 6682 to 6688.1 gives 3.63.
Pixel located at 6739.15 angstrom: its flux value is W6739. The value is 3.471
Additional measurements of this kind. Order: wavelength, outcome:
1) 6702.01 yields 3.665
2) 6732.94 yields 3.884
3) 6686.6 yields 3.615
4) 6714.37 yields 3.752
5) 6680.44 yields 3.464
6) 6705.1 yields 3.778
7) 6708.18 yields 3.67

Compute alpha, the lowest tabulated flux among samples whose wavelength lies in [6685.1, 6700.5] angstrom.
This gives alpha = 3.384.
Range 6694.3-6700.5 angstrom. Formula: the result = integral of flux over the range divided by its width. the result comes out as 3.41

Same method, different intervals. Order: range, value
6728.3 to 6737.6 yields 3.84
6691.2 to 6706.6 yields 3.54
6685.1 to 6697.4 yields 3.51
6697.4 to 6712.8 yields 3.69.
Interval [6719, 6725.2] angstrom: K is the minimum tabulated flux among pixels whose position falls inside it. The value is 3.74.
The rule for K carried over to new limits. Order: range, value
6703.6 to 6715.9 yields 3.67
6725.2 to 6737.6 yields 3.779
